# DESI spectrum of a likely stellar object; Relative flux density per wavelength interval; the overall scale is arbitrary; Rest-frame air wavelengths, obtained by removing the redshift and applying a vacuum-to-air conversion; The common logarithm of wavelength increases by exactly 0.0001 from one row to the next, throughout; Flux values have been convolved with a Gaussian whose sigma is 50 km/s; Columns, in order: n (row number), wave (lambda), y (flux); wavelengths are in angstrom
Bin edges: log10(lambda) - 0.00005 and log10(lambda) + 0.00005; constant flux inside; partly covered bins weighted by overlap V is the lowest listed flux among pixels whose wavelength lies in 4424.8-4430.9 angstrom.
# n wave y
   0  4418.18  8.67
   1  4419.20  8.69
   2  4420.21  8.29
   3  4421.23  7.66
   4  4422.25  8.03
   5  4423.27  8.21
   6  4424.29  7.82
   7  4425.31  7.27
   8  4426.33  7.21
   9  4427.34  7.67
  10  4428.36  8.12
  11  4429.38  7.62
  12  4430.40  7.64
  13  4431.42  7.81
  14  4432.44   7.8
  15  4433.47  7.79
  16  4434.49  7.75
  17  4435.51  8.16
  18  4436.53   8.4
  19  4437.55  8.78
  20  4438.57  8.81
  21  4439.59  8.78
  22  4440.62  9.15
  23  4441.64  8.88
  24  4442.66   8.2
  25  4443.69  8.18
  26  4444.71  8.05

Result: 7.21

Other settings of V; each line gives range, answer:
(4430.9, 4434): 7.79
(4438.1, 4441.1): 8.78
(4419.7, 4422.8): 7.66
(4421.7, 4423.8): 8.03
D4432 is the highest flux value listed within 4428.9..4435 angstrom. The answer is 7.81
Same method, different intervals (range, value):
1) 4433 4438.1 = 8.78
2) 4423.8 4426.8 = 7.82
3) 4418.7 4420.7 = 8.69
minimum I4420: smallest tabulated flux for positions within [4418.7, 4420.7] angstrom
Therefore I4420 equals 8.29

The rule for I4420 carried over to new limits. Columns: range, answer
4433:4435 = 7.75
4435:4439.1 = 8.16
